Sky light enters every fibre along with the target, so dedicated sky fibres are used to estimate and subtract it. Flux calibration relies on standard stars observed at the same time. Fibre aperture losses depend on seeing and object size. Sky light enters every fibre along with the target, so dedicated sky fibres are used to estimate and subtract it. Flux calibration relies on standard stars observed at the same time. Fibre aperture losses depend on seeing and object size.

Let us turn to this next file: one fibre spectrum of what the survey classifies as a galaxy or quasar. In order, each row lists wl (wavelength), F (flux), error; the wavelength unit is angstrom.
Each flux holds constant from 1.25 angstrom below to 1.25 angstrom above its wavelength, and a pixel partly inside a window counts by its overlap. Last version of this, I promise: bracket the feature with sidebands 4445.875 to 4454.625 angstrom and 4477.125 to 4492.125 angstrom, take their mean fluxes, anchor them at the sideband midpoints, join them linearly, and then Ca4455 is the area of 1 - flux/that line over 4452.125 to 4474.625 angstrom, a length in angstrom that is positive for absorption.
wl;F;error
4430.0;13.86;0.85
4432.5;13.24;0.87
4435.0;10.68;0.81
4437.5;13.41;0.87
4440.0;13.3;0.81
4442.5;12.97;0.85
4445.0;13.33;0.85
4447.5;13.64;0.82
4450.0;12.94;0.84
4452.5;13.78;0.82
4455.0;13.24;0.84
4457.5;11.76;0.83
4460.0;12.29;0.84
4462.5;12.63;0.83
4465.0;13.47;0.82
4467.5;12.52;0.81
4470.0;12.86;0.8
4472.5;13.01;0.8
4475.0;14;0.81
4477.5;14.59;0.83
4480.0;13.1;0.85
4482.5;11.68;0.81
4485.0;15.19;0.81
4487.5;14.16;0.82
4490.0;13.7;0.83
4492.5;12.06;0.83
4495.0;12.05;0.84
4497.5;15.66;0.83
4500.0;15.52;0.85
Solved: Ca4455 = 1.1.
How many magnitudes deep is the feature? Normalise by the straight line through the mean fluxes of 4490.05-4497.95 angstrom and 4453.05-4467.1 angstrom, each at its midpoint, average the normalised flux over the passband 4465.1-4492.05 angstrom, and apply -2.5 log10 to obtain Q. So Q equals -0.04 mag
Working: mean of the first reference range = 12.7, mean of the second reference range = 13.1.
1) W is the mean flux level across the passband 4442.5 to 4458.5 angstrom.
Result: 13.1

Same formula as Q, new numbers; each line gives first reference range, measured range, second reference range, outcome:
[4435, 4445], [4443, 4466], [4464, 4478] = 0.01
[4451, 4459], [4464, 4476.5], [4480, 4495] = -0.01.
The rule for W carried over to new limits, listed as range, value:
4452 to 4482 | 13.1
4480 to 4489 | 13.6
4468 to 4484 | 13.2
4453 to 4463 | 12.6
